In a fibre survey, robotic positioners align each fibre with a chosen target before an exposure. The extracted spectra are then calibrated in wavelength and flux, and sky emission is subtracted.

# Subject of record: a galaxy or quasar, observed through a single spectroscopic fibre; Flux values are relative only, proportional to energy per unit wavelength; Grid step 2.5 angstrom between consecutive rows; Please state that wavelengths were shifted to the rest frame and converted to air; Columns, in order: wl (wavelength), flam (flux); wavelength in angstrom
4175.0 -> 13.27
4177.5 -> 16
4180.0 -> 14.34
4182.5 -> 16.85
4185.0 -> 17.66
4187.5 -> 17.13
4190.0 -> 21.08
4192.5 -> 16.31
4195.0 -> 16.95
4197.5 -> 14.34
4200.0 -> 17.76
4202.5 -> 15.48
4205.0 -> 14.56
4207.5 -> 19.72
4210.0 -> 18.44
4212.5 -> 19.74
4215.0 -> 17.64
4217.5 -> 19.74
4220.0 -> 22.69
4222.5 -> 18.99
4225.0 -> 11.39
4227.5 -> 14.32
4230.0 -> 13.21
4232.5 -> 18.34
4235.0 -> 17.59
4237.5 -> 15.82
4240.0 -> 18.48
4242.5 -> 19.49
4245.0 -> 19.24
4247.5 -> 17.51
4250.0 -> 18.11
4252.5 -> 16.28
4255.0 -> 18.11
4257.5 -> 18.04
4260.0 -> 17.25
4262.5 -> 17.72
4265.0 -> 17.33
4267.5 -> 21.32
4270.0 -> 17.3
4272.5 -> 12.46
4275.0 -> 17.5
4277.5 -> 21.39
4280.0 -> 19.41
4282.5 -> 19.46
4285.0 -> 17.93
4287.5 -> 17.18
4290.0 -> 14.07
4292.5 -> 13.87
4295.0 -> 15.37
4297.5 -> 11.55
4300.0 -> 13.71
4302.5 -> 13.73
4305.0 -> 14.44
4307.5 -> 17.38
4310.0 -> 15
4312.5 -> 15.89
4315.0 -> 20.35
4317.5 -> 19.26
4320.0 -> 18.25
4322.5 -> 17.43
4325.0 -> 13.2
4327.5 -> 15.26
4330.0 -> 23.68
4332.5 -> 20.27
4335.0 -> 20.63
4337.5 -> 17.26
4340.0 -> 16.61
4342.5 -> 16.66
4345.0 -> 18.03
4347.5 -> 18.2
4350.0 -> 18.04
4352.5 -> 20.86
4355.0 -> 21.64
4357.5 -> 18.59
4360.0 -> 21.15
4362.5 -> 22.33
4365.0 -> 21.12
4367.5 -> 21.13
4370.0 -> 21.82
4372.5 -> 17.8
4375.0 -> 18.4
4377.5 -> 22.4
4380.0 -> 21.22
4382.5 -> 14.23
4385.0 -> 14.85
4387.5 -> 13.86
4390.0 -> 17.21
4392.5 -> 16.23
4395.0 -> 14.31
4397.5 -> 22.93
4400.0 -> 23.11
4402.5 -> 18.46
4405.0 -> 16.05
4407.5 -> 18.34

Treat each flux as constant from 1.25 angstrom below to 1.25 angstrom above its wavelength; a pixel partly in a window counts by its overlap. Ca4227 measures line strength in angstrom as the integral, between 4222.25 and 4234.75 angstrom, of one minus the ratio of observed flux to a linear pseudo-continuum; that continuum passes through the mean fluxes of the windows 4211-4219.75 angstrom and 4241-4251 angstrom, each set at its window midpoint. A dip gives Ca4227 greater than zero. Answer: 2.6 angstrom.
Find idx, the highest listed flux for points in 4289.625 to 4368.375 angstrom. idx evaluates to 23.68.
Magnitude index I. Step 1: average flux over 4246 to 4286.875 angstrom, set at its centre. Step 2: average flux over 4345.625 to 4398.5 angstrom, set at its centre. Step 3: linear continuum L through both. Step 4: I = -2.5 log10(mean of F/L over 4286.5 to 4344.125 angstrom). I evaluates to 0.114 mag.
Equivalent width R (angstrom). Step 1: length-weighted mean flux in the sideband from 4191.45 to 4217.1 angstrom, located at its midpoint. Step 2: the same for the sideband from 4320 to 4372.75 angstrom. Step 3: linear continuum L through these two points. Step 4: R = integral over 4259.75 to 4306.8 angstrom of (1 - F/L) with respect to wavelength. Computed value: 4.6 angstrom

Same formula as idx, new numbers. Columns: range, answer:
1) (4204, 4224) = 22.69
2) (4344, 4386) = 22.4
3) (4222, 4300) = 21.39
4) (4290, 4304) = 15.37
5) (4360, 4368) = 22.33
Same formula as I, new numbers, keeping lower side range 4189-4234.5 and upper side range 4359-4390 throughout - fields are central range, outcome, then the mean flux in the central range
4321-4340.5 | 0.03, 18.1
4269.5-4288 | 0.01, 17.9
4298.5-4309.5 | 0.23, 14.8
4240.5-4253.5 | -0.03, 18.2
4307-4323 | 0.04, 17.7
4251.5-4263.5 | 0.02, 17.5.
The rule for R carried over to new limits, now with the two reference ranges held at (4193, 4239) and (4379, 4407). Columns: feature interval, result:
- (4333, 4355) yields -1.5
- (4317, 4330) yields 0.1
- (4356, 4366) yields -2.0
